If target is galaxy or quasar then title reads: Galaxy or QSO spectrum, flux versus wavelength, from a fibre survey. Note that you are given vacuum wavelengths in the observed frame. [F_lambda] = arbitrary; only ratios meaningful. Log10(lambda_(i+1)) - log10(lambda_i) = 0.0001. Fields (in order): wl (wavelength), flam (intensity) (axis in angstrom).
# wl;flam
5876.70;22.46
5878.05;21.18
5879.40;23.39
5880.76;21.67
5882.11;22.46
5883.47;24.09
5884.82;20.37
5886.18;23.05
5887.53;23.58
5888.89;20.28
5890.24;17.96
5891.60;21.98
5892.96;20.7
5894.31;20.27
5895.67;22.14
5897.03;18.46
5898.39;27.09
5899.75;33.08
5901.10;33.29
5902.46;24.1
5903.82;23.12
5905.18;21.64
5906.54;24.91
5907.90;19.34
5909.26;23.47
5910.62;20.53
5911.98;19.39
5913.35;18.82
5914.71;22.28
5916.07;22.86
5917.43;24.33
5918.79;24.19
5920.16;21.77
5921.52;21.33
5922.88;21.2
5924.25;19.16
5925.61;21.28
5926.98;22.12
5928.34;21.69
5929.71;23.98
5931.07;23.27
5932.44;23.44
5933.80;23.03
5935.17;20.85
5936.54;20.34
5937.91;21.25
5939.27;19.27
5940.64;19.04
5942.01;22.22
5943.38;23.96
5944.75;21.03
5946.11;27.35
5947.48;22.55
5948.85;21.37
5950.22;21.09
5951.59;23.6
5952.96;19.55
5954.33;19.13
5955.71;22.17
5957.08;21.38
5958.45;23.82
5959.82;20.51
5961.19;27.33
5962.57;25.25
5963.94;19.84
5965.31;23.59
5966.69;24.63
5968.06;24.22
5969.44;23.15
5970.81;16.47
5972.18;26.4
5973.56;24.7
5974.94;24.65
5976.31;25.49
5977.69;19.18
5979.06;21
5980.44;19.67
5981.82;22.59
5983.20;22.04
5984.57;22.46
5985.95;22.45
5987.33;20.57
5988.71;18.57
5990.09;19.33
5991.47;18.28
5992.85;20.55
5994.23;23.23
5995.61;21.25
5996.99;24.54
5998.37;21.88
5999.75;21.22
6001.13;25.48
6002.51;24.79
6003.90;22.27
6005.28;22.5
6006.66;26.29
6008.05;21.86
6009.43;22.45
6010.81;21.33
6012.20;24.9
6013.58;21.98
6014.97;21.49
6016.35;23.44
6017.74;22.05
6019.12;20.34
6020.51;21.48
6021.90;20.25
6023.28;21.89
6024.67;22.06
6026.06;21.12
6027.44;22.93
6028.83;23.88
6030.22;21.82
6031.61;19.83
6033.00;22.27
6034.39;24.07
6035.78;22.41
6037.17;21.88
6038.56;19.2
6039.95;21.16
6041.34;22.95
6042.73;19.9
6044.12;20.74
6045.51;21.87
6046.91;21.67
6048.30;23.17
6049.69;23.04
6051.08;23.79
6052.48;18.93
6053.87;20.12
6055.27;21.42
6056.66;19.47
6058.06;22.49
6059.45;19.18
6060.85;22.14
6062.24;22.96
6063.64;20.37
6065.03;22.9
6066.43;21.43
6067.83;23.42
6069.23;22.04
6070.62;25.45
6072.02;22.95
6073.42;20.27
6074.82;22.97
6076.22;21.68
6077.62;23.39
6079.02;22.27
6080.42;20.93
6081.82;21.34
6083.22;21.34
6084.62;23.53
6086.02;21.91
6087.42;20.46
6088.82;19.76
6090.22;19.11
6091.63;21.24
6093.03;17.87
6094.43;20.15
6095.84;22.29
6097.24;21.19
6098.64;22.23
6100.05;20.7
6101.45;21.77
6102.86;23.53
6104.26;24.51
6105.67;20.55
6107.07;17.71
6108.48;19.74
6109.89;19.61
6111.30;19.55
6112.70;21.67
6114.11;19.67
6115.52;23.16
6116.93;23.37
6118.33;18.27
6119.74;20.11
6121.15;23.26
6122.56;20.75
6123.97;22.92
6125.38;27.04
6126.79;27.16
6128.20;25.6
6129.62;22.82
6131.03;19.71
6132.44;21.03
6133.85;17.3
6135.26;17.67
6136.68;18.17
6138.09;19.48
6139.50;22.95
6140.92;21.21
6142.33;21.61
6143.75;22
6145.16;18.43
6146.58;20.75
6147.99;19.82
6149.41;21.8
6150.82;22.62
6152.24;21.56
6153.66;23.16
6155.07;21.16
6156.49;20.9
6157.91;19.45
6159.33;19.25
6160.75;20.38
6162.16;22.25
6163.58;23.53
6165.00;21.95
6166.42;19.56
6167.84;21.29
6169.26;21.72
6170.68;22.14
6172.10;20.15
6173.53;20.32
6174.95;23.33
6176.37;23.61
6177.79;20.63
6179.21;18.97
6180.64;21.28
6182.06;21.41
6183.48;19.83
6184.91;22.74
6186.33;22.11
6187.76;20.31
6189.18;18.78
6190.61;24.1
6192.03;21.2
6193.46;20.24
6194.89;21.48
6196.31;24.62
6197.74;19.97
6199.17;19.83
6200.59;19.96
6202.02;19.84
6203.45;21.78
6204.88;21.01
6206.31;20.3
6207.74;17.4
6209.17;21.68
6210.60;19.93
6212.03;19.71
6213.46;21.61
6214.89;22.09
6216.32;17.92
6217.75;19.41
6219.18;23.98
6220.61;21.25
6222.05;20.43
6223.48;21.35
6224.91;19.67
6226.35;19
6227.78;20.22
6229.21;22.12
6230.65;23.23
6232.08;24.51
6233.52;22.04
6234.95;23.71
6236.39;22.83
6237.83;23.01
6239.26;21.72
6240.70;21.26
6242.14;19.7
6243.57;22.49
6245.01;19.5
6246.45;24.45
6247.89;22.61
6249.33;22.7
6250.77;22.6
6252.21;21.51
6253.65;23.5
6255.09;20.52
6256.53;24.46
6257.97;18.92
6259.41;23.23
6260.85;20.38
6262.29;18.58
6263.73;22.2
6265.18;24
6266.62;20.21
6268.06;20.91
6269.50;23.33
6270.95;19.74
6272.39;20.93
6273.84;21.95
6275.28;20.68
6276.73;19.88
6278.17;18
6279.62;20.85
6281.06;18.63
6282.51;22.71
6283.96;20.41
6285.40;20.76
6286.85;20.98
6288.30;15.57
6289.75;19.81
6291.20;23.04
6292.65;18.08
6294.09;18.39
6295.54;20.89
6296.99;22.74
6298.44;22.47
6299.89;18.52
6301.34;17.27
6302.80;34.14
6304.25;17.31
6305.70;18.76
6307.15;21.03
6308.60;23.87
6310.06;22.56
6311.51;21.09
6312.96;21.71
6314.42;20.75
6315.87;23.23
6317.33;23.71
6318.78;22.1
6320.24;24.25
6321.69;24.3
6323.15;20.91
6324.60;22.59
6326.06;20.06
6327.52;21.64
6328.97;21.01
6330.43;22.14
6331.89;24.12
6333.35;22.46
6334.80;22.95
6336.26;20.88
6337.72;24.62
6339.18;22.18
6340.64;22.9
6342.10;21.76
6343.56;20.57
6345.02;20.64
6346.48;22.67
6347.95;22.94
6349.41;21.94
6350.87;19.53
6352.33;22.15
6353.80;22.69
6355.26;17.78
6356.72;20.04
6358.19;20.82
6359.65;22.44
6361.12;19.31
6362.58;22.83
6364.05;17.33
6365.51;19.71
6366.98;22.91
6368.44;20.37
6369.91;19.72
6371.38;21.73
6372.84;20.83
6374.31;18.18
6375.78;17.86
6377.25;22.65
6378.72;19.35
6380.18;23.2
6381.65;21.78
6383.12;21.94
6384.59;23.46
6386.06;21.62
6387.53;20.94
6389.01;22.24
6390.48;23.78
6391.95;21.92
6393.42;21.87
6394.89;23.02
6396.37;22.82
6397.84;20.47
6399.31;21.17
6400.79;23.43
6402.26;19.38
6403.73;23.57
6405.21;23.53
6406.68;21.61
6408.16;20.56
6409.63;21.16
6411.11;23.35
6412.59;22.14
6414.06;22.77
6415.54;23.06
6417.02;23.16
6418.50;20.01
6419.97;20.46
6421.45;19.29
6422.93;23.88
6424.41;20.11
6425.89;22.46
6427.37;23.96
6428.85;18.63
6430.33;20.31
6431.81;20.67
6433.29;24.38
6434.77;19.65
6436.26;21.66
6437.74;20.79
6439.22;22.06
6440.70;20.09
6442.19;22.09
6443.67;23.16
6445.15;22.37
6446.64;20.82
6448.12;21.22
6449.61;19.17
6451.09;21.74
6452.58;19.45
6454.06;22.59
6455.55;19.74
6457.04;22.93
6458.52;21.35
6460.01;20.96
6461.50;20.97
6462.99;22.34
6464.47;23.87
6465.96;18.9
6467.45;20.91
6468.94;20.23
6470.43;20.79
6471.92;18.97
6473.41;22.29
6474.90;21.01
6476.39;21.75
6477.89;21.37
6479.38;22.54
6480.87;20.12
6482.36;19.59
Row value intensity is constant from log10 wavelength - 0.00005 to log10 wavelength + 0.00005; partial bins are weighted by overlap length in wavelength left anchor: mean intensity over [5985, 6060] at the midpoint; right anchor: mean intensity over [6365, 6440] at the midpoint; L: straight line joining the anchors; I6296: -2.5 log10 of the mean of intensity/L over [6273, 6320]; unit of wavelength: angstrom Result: 0.03 mag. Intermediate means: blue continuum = 21.8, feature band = 21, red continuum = 21.6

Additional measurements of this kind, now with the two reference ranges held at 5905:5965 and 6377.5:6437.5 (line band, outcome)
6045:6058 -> 0.021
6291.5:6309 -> 0.037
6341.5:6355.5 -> 0.023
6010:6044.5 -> 0.006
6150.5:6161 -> 0.045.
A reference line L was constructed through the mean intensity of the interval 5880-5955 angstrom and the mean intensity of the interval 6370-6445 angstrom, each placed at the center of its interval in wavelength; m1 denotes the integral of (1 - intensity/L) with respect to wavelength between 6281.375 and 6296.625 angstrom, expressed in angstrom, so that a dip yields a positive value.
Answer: 1.2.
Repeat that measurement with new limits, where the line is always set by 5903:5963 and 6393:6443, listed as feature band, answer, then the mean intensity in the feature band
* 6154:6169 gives 0.6 angstrom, 21.1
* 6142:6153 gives 0.4 angstrom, 21.1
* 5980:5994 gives 0.8 angstrom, 20.7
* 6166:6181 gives 0.5 angstrom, 21.2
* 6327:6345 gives -0.4 angstrom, 22.2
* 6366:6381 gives 0.7 angstrom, 20.7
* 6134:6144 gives 0.8 angstrom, 20.2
